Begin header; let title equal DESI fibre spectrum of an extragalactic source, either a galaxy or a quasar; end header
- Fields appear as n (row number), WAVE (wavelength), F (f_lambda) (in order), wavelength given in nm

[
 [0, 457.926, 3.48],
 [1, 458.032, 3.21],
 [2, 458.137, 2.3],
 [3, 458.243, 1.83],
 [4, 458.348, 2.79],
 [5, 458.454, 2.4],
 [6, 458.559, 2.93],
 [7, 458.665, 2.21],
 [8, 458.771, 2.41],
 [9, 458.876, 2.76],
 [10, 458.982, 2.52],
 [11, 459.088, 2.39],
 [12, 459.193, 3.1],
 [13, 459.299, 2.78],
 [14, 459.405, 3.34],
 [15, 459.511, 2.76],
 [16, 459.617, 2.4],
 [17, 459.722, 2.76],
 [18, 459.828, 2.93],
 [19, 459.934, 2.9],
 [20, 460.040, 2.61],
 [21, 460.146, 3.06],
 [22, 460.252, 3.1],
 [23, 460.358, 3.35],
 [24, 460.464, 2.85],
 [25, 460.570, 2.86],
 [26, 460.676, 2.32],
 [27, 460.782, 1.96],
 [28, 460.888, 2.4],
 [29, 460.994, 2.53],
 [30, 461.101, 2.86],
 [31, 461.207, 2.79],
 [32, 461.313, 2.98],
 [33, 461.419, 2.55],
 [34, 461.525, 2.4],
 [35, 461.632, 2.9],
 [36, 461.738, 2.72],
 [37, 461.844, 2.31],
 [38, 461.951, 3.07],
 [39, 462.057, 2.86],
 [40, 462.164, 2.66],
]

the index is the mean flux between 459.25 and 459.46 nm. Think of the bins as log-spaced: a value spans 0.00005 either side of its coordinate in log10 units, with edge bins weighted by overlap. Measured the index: 3.06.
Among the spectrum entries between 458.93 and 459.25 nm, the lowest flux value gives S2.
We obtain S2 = 2.39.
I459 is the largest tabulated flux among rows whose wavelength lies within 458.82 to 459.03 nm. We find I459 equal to 2.76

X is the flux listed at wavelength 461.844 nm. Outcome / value 2.31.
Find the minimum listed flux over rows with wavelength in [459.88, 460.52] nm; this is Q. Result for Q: 2.61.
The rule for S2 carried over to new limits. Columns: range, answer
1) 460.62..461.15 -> 1.96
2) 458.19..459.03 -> 1.83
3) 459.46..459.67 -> 2.4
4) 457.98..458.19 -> 2.3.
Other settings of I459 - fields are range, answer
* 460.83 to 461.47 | 2.98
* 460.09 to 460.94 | 3.35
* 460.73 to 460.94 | 2.4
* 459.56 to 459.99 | 2.93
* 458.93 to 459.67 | 3.34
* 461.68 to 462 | 3.07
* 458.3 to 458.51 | 2.79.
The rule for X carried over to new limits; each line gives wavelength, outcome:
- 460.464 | 2.85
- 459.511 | 2.76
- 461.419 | 2.55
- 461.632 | 2.9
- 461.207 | 2.79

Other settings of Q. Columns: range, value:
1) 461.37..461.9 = 2.31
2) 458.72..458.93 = 2.41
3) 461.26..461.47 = 2.55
